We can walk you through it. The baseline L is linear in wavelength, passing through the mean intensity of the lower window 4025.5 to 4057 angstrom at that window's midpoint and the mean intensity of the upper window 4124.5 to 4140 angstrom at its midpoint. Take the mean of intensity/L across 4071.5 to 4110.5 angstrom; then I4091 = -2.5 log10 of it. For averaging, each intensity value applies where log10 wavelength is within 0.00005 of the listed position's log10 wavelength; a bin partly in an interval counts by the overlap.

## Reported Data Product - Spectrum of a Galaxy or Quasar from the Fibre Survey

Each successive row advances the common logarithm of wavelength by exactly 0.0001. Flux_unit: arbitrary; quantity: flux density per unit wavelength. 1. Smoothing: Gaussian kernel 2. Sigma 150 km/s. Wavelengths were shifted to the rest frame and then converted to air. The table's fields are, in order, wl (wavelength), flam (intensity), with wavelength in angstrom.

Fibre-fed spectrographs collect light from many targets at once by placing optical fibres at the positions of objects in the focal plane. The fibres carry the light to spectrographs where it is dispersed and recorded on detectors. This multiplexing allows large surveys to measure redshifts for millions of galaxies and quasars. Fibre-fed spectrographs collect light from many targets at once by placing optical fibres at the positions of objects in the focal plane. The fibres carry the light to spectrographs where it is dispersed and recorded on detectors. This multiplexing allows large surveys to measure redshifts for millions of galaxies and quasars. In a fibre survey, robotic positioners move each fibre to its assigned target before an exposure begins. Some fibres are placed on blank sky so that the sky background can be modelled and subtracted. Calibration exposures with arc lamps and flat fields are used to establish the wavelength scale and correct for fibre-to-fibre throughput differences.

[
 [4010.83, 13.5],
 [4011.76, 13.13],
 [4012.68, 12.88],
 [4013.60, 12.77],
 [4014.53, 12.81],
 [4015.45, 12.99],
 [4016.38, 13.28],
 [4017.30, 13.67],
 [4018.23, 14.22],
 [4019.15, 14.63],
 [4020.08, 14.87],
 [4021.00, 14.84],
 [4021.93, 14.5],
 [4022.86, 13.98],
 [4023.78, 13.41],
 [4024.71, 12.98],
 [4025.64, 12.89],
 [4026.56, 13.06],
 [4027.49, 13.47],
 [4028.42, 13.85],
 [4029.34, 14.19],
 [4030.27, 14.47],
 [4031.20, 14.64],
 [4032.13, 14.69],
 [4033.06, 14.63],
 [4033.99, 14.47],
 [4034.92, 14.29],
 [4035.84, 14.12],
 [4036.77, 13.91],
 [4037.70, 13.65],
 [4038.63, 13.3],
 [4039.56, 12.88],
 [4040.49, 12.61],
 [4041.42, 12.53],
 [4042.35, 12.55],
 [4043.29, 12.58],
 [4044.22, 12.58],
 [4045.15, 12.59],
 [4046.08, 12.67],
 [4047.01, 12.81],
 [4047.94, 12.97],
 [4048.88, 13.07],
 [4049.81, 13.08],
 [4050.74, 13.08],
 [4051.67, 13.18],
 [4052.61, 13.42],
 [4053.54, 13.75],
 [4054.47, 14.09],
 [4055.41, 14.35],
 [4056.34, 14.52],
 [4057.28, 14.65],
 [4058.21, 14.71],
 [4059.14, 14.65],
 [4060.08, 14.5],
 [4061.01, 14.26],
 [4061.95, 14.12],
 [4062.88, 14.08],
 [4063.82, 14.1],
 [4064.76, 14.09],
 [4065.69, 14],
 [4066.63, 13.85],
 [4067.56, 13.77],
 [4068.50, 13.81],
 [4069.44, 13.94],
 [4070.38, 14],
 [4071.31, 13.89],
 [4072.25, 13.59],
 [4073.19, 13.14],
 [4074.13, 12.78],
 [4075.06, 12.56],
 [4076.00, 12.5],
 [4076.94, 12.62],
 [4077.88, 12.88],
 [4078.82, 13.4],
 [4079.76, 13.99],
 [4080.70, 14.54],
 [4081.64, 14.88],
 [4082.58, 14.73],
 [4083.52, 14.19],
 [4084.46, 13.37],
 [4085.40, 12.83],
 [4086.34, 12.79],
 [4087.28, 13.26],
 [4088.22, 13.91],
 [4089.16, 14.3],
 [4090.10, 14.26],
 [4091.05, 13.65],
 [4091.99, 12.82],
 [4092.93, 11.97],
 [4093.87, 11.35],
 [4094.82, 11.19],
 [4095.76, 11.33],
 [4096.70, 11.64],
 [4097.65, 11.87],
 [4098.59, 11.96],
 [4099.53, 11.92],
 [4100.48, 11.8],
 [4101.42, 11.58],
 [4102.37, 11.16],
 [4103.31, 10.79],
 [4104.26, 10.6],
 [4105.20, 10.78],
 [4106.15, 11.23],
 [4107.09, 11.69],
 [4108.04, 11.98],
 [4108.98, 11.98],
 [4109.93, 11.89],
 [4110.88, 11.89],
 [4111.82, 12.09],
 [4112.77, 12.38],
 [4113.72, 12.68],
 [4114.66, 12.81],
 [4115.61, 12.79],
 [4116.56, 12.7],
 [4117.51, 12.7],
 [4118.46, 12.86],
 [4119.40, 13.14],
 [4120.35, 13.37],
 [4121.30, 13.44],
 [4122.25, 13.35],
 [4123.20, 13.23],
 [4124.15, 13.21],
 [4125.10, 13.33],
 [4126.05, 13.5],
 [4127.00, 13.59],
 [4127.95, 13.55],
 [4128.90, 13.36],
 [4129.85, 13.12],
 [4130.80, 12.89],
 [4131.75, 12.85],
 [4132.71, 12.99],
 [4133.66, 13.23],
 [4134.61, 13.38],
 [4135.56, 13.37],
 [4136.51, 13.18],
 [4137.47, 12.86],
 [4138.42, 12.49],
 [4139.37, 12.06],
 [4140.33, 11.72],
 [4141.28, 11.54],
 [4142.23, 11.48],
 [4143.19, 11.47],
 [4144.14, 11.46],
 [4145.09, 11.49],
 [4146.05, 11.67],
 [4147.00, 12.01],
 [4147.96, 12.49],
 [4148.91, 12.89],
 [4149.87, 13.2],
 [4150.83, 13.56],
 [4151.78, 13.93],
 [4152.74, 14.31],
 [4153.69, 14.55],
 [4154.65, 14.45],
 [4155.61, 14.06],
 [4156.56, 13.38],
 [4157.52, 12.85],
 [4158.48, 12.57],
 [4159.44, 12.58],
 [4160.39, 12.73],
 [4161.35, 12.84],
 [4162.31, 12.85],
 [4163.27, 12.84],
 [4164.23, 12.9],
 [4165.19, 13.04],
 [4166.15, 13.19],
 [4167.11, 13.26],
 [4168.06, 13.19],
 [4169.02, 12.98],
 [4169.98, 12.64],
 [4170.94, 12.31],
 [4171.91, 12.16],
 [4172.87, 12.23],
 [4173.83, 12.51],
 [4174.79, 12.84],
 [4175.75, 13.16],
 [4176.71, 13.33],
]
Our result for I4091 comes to 0.06 mag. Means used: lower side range 13.5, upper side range 13.1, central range 12.6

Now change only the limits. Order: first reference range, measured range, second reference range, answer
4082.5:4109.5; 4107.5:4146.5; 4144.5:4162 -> 0.00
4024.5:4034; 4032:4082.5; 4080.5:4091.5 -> 0.02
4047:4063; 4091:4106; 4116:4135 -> 0.16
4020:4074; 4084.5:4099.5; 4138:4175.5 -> 0.06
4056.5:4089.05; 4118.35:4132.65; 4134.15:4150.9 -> -0.05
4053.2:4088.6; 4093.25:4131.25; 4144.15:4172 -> 0.09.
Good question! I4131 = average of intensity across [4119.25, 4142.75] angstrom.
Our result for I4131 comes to 13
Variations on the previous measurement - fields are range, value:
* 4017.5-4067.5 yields 13.8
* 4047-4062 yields 13.9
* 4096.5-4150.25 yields 12.4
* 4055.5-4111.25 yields 13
